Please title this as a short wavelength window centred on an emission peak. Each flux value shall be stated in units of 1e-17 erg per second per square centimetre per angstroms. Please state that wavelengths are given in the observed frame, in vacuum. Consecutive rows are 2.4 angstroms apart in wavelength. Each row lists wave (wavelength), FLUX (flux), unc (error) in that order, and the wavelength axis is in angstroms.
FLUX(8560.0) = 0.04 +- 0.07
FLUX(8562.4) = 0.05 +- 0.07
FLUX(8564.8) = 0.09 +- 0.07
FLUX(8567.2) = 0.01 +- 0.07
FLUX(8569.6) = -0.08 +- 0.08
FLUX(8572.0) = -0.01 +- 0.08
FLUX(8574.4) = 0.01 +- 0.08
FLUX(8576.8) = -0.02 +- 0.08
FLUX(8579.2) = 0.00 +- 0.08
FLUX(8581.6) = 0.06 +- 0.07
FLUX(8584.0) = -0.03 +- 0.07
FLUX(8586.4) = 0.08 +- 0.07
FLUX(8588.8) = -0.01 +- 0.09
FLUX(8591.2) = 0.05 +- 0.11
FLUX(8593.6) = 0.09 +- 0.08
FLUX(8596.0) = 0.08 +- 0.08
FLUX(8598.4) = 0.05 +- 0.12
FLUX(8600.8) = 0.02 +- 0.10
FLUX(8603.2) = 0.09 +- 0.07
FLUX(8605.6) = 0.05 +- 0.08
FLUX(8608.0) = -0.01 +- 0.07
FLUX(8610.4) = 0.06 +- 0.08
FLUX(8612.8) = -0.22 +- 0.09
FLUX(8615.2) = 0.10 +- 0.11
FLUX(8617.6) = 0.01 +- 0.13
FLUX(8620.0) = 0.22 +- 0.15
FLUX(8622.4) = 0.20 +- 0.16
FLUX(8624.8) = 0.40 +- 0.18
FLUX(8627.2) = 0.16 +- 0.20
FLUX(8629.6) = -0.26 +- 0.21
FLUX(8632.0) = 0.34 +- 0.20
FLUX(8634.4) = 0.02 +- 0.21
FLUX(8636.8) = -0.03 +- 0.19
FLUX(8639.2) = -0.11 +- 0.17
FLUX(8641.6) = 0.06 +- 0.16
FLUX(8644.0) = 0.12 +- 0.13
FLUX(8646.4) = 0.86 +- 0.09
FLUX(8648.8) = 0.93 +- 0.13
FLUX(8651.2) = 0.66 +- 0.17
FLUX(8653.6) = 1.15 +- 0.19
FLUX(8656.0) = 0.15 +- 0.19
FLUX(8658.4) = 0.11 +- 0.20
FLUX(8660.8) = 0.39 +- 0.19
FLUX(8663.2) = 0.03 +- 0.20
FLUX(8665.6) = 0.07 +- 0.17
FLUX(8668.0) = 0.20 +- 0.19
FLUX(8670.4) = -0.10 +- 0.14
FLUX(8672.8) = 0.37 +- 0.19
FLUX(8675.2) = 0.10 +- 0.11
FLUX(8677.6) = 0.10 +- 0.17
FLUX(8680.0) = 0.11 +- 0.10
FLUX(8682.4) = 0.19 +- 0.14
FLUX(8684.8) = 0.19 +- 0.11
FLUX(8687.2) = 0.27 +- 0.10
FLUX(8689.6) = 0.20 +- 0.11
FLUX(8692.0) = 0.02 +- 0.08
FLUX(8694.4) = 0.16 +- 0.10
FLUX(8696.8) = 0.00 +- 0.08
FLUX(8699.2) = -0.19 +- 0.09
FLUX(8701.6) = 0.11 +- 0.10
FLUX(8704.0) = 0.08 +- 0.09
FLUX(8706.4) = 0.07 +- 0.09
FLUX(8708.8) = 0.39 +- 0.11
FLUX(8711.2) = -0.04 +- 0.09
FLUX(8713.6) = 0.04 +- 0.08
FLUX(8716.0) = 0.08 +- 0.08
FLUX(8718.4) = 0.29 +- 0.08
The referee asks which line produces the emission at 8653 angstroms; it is [O II]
